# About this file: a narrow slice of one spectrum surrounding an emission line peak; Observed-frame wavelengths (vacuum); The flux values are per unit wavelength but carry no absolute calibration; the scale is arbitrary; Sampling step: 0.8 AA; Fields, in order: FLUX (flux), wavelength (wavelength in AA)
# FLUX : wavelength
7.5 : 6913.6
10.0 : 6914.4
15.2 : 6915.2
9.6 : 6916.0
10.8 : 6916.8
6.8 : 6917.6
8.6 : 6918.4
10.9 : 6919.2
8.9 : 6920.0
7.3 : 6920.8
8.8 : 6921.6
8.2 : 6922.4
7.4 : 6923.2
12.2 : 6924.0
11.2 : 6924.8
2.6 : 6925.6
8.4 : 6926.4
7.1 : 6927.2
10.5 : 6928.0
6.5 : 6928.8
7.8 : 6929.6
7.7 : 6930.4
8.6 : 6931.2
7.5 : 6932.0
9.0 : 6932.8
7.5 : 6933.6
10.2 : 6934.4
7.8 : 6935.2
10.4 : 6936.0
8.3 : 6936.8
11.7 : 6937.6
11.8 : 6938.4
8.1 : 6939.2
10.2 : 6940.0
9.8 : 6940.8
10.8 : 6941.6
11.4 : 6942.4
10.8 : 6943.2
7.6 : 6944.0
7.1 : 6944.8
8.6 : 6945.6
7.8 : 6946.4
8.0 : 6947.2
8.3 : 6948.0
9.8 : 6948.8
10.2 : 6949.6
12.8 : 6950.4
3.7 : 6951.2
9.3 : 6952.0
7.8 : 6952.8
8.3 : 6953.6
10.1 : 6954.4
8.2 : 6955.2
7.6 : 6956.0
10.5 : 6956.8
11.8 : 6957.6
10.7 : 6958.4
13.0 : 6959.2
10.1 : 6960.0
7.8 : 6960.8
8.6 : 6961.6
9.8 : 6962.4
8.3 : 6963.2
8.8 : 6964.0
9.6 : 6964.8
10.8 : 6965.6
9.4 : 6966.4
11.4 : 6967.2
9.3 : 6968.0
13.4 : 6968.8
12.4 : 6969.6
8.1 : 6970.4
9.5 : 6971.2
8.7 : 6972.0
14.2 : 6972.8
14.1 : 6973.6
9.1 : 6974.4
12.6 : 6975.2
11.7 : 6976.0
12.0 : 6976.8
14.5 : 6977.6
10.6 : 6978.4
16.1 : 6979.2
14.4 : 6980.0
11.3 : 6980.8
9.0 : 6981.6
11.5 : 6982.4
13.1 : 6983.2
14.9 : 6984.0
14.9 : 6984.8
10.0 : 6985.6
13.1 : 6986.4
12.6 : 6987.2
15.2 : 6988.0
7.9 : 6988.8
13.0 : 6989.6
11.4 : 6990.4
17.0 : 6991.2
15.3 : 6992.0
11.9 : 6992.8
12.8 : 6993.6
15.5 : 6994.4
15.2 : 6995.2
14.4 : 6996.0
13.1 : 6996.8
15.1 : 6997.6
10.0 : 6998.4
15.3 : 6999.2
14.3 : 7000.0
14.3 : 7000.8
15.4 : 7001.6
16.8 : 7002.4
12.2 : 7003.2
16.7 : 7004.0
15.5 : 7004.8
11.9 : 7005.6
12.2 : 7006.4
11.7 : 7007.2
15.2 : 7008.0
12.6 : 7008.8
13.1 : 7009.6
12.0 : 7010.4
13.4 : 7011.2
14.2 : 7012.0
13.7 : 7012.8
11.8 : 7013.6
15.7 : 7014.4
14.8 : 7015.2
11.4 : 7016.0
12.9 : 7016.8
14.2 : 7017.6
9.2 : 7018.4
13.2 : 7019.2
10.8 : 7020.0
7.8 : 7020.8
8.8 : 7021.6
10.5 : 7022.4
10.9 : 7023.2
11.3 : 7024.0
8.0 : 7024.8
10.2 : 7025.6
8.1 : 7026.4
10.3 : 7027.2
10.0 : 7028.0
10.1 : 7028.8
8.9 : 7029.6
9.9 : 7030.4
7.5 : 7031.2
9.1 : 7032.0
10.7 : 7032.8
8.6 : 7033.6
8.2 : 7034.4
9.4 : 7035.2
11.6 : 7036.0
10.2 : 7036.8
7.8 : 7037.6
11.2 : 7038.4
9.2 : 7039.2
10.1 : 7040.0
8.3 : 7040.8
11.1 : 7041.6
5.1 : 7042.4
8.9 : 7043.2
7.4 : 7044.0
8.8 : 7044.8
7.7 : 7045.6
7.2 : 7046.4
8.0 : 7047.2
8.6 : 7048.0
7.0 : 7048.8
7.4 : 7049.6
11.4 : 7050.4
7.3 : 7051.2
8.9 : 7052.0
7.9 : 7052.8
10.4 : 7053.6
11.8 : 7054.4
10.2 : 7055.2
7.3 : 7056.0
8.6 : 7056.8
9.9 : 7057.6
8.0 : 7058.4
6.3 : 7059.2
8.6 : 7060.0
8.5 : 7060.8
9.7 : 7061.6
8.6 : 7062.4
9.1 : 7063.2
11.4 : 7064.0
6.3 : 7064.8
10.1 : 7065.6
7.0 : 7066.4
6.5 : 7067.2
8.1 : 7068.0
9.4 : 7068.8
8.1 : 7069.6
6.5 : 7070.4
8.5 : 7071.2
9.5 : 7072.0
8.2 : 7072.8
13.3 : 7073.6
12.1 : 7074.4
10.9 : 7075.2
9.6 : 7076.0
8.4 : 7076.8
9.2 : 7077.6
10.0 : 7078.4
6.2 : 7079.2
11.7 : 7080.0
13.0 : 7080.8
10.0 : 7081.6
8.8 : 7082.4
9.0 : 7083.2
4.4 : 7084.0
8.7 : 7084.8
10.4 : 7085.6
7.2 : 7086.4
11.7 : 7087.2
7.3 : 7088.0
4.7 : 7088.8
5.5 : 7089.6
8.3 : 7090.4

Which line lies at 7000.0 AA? Mg II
